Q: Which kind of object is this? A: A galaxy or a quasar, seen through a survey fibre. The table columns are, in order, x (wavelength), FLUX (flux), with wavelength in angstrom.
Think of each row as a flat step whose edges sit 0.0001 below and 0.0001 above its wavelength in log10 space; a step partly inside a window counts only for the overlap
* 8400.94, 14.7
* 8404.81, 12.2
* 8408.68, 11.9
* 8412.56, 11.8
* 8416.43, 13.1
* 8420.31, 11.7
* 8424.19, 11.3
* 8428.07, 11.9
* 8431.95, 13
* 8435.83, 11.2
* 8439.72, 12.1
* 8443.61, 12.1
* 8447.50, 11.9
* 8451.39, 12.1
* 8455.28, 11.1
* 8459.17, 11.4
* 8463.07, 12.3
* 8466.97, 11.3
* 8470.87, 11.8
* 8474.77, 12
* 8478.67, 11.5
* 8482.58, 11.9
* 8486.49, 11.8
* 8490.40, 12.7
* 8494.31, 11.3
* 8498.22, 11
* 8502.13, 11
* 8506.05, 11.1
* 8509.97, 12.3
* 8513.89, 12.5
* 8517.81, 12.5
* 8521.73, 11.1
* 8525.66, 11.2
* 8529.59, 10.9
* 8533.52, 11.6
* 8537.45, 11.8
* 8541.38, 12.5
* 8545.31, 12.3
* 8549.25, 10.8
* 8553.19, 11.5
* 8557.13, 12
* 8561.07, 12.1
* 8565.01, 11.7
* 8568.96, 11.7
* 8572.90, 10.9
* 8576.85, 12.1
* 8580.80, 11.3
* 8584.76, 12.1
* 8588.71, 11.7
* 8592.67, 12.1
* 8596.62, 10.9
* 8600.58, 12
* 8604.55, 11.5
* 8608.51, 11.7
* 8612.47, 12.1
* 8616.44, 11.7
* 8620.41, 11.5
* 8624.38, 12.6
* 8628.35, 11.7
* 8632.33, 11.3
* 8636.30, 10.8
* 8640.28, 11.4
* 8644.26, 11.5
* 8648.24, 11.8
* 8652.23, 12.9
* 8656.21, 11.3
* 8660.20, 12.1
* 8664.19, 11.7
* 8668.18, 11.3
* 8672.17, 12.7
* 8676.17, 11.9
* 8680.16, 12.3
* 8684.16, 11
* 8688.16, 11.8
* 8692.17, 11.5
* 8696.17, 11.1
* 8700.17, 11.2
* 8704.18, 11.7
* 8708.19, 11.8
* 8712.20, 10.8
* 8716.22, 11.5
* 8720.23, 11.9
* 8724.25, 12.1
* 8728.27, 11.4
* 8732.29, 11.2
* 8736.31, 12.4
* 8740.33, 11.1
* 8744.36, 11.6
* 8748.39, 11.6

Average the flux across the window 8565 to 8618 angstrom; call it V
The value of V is 11.7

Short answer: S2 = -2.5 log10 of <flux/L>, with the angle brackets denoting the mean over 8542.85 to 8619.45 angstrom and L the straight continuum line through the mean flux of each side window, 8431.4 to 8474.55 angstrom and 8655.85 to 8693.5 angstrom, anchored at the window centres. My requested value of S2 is 0.009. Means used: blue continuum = 11.8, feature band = 11.7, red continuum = 11.8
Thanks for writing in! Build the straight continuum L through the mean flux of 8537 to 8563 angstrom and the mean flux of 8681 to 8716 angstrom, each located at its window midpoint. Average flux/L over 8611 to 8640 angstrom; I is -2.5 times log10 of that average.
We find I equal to 0.00 mag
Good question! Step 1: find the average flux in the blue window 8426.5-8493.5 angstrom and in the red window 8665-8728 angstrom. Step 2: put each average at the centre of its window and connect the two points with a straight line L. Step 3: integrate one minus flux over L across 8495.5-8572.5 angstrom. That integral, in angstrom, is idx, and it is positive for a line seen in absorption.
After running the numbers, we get 1.0 angstrom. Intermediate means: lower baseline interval 11.9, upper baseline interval 11.6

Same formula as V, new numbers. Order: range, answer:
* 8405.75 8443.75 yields 12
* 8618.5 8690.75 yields 11.8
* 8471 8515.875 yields 11.7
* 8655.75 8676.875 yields 11.9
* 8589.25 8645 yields 11.6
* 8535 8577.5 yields 11.8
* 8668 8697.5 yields 11.7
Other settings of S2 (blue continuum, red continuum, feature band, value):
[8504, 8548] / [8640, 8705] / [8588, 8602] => 0.009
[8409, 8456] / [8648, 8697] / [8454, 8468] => 0.035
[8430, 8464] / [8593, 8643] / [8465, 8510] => 0.020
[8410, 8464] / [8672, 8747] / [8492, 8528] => 0.026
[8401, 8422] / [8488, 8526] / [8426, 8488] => 0.019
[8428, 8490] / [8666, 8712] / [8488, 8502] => 0.022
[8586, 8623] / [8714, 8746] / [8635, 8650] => 0.028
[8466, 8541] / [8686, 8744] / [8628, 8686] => -0.013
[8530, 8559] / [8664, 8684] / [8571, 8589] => 0.016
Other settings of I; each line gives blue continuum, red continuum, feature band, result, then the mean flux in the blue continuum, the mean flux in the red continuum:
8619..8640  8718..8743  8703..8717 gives 0.02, 11.6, 11.7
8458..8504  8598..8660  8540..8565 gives -0.01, 11.7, 11.7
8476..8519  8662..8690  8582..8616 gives 0.00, 11.8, 11.8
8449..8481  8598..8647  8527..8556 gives 0.00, 11.7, 11.6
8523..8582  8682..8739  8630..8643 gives 0.04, 11.6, 11.5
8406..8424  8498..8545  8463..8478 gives 0.01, 12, 11.7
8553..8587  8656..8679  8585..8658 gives 0.01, 11.7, 11.9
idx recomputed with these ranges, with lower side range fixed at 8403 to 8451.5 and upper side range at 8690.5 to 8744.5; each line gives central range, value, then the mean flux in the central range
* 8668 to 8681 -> -0.6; 12.1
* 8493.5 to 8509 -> 1.0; 11.2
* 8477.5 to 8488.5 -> 0.2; 11.7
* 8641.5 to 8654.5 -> -0.4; 12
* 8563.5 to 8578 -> 0.3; 11.6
